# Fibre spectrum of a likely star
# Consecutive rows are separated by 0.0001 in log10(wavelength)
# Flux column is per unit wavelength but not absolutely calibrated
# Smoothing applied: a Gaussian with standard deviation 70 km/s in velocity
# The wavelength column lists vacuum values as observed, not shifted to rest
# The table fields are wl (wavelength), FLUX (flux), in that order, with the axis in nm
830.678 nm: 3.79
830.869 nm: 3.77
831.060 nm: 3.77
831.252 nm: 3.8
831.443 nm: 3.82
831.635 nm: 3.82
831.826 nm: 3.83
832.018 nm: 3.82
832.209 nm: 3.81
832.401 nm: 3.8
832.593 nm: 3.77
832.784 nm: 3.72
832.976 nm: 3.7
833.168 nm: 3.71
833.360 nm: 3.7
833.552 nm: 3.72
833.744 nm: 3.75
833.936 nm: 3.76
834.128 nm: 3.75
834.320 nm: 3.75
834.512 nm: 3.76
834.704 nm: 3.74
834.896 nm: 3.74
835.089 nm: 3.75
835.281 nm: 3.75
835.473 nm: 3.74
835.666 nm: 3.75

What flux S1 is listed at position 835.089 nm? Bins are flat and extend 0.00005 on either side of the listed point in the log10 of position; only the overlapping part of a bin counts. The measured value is 3.75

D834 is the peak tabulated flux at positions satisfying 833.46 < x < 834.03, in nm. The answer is 3.76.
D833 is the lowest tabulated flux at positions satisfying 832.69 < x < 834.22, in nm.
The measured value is 3.7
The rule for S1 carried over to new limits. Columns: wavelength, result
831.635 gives 3.82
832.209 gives 3.81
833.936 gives 3.76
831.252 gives 3.8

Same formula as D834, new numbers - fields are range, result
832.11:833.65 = 3.81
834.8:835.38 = 3.75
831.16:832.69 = 3.83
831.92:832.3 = 3.82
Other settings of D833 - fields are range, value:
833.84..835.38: 3.74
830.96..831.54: 3.77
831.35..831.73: 3.82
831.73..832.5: 3.8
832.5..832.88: 3.72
